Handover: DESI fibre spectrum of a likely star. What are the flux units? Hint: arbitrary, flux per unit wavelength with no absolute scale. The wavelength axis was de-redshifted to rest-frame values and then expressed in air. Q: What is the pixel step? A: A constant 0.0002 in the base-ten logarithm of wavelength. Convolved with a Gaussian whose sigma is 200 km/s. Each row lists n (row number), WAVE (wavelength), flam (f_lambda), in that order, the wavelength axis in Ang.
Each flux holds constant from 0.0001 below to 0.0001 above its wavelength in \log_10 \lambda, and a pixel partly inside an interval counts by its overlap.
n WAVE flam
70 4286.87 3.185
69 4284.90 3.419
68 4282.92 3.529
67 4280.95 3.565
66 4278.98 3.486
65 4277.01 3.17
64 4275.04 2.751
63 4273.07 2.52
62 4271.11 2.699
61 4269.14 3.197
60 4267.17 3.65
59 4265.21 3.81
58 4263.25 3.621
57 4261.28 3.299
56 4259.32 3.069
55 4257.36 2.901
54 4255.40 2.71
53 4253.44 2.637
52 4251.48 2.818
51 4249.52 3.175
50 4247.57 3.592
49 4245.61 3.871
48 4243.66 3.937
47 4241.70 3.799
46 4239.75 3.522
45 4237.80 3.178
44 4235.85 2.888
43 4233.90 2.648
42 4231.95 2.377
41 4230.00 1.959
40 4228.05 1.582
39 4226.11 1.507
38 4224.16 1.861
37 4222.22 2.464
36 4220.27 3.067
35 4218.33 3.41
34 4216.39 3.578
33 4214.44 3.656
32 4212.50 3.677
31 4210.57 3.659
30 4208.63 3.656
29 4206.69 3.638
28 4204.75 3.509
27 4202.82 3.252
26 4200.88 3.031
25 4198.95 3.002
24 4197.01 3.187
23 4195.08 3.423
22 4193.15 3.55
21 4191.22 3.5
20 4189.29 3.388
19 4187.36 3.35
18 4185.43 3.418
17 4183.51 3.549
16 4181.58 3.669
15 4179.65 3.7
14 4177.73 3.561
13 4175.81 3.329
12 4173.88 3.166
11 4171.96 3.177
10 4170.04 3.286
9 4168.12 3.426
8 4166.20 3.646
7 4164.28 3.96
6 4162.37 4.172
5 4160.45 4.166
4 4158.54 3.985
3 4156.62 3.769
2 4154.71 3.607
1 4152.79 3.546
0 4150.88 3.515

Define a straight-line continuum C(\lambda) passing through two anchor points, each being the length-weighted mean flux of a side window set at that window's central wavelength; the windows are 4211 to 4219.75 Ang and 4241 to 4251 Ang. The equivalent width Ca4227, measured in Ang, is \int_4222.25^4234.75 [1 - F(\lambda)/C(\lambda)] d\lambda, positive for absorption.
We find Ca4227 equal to 5.5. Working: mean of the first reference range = 3.56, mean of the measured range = 2.02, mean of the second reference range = 3.63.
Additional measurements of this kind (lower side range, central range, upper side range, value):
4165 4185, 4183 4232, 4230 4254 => 3.4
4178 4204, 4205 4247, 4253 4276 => 2.4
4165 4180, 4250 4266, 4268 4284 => 0.3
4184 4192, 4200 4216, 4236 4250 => -0.2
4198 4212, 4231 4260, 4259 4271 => 2.2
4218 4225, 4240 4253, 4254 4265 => -2.3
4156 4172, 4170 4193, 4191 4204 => 0.4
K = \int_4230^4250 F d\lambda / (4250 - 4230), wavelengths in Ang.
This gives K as 3.24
